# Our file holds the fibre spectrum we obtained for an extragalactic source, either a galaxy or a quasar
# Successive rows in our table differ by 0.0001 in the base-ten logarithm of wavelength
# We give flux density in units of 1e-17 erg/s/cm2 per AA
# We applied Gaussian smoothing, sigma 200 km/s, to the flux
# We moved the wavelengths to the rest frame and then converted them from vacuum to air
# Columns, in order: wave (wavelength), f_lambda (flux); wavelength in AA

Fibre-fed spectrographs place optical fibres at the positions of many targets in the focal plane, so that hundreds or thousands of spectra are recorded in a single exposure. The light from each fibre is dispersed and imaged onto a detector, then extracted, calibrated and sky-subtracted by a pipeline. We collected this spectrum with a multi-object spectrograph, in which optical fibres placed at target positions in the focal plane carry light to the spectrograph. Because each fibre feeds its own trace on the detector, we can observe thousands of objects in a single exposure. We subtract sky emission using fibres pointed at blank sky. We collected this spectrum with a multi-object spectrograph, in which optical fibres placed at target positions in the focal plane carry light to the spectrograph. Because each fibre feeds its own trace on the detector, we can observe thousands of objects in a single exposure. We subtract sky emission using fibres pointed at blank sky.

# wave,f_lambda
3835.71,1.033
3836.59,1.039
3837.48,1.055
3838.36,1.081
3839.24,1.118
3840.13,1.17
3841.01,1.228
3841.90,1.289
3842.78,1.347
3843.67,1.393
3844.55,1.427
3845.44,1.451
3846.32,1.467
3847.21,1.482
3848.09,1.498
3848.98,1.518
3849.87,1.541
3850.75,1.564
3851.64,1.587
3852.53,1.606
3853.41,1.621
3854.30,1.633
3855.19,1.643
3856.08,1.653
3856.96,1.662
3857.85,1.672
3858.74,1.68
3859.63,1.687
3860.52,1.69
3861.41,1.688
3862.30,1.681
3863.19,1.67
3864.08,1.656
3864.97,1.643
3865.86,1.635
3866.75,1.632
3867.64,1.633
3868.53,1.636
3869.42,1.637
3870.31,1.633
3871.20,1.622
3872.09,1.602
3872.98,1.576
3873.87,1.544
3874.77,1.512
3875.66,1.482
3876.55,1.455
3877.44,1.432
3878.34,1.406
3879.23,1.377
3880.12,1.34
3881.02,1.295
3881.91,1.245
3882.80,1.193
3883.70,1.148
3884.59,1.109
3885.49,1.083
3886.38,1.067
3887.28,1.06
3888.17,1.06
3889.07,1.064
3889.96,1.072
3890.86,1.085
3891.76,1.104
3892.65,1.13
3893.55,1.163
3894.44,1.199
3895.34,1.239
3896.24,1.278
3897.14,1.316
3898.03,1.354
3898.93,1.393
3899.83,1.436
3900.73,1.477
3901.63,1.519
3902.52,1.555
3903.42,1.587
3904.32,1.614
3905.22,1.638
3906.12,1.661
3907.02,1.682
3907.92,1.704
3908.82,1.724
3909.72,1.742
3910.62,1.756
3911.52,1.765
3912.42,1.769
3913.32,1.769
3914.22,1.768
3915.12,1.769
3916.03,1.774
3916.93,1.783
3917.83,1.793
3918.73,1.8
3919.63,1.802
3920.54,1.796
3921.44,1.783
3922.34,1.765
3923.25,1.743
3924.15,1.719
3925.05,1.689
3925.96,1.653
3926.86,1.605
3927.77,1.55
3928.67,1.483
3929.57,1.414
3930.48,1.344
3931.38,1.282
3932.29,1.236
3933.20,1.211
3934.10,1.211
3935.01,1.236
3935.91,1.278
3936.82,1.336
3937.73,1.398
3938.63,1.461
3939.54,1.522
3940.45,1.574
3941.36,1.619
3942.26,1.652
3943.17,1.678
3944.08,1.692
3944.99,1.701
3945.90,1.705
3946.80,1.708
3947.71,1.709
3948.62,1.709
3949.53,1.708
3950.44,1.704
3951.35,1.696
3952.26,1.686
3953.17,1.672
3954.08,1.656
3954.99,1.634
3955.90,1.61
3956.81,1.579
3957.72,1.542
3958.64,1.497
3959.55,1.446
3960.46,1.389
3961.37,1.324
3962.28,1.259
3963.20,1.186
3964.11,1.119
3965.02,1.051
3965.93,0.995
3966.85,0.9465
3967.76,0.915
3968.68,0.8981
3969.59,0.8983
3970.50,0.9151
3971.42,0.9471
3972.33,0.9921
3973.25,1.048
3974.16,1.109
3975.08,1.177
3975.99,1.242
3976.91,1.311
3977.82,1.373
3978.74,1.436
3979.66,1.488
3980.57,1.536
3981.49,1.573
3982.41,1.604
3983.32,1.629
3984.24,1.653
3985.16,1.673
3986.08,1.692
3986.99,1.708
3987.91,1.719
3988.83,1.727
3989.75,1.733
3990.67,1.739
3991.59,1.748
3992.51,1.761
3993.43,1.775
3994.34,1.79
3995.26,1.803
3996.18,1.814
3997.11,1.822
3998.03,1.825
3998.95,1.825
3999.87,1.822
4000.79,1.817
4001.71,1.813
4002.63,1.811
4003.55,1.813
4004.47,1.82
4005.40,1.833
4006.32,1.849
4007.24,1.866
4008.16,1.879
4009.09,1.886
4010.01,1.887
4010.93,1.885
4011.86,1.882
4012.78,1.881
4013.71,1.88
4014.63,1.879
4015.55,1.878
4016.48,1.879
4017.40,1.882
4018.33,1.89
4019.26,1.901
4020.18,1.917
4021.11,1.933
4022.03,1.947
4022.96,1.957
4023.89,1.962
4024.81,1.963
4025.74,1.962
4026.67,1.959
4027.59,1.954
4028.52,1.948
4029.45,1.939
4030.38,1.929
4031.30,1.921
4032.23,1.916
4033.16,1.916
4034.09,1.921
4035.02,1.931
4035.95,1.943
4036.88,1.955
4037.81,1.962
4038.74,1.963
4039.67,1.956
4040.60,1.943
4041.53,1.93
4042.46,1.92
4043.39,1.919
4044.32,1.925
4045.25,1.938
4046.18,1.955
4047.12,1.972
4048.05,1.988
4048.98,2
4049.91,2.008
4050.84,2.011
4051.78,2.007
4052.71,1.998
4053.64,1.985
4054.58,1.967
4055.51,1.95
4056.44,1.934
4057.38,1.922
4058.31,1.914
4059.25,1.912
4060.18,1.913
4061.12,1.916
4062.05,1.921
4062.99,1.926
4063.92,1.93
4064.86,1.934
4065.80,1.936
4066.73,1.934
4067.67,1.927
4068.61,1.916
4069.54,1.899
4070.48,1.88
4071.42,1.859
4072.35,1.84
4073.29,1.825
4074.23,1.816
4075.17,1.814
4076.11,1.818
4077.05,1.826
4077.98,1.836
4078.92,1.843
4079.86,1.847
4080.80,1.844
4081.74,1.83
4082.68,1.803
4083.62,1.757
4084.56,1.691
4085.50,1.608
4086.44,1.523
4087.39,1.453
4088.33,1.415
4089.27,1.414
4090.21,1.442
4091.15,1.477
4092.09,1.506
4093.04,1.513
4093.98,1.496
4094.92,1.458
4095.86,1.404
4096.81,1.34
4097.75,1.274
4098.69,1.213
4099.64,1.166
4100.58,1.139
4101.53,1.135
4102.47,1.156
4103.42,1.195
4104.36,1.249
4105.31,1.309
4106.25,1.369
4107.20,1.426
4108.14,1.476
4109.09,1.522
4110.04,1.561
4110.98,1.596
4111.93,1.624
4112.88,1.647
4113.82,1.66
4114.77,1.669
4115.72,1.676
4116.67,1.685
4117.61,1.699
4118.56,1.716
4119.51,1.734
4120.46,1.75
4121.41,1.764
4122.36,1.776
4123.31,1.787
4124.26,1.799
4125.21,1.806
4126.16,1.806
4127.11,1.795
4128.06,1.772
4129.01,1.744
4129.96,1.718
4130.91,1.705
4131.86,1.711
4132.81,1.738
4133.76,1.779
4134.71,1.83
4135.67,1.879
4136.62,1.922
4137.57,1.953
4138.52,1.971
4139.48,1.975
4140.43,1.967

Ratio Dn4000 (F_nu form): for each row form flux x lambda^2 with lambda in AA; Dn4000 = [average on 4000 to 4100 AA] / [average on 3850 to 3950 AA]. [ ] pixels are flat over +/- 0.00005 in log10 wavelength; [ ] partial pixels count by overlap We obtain 1.30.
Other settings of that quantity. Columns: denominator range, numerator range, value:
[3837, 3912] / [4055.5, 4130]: 1.28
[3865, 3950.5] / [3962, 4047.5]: 1.19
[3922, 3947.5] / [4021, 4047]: 1.35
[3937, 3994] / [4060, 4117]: 1.18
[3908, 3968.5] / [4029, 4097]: 1.26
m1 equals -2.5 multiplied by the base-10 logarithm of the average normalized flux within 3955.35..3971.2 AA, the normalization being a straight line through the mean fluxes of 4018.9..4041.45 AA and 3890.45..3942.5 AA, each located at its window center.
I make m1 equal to 0.37 mag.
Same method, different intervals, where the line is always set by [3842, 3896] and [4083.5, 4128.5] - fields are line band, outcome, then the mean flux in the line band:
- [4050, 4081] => -0.25 mag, 1.9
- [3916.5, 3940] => -0.05 mag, 1.53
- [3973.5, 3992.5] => -0.04 mag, 1.54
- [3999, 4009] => -0.22 mag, 1.83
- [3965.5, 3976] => 0.43 mag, 0.997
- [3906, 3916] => -0.19 mag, 1.74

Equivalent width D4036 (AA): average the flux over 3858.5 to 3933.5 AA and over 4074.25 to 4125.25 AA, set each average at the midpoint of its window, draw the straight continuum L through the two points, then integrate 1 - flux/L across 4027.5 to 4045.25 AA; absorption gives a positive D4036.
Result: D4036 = -4.47 AA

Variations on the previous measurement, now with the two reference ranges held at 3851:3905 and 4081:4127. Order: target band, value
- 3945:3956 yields -1.6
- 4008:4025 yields -4.6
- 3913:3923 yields -2.2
